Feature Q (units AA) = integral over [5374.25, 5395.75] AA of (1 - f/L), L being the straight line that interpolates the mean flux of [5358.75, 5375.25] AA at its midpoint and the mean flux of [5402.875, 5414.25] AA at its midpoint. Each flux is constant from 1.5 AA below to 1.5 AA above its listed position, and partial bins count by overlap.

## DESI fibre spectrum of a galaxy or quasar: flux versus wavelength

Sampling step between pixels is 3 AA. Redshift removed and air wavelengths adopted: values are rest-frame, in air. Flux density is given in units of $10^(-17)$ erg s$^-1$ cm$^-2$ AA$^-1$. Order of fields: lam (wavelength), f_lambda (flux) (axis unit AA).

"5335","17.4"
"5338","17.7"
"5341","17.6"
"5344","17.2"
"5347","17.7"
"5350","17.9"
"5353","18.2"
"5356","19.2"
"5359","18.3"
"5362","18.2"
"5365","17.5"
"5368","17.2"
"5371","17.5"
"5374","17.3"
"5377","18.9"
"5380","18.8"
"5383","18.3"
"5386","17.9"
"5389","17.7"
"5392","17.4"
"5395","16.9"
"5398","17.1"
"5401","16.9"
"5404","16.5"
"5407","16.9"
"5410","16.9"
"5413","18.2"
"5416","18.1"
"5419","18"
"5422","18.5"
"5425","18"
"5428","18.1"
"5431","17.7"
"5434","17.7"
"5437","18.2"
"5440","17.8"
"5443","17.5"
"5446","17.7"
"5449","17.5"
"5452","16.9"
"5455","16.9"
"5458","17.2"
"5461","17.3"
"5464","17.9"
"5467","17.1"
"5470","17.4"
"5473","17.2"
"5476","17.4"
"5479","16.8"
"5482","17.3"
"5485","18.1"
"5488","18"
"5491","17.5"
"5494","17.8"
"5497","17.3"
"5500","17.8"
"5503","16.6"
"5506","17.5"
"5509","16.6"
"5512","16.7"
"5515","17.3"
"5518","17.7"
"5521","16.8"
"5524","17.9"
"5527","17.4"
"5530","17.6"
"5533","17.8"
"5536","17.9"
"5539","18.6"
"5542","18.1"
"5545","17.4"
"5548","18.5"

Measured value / -0.7 AA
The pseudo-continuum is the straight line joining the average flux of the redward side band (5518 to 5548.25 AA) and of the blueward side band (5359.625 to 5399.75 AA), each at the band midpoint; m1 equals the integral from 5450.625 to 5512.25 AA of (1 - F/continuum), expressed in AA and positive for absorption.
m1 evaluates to 1.6 AA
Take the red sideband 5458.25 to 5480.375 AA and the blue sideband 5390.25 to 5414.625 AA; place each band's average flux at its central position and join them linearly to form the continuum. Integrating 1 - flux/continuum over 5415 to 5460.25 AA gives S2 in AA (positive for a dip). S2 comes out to -1.32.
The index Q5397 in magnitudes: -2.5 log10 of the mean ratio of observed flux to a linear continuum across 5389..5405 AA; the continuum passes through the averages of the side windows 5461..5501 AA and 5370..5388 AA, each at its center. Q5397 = 0.06 mag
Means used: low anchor 18.1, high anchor 17.5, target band 17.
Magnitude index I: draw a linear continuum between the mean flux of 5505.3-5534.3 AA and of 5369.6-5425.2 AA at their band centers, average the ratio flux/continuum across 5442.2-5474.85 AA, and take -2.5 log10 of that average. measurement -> 0.01 mag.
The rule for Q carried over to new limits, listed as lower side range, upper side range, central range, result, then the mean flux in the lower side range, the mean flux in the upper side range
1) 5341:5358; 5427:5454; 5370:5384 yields -0.22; 18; 17.7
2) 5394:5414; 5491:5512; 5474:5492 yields -0.32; 17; 17.2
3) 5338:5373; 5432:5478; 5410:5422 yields -0.27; 17.8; 17.4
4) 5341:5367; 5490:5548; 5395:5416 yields 0.82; 18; 17.5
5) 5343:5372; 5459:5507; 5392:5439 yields 0.30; 17.9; 17.4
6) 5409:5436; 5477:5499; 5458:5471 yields 0.21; 17.9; 17.5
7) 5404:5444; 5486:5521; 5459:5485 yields 0.24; 17.8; 17.3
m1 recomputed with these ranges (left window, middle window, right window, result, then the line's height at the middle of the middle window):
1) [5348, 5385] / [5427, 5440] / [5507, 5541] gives 0.0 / 17.8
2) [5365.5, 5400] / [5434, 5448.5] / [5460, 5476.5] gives -0.2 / 17.5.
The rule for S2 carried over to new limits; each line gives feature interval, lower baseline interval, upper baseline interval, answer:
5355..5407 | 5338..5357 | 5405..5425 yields 0.4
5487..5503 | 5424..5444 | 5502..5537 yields -0.1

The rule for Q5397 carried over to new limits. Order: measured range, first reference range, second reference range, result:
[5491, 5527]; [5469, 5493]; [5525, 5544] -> 0.025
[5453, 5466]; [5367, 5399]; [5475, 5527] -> 0.012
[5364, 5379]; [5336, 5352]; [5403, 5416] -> -0.015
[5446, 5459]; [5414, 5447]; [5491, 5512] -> 0.034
